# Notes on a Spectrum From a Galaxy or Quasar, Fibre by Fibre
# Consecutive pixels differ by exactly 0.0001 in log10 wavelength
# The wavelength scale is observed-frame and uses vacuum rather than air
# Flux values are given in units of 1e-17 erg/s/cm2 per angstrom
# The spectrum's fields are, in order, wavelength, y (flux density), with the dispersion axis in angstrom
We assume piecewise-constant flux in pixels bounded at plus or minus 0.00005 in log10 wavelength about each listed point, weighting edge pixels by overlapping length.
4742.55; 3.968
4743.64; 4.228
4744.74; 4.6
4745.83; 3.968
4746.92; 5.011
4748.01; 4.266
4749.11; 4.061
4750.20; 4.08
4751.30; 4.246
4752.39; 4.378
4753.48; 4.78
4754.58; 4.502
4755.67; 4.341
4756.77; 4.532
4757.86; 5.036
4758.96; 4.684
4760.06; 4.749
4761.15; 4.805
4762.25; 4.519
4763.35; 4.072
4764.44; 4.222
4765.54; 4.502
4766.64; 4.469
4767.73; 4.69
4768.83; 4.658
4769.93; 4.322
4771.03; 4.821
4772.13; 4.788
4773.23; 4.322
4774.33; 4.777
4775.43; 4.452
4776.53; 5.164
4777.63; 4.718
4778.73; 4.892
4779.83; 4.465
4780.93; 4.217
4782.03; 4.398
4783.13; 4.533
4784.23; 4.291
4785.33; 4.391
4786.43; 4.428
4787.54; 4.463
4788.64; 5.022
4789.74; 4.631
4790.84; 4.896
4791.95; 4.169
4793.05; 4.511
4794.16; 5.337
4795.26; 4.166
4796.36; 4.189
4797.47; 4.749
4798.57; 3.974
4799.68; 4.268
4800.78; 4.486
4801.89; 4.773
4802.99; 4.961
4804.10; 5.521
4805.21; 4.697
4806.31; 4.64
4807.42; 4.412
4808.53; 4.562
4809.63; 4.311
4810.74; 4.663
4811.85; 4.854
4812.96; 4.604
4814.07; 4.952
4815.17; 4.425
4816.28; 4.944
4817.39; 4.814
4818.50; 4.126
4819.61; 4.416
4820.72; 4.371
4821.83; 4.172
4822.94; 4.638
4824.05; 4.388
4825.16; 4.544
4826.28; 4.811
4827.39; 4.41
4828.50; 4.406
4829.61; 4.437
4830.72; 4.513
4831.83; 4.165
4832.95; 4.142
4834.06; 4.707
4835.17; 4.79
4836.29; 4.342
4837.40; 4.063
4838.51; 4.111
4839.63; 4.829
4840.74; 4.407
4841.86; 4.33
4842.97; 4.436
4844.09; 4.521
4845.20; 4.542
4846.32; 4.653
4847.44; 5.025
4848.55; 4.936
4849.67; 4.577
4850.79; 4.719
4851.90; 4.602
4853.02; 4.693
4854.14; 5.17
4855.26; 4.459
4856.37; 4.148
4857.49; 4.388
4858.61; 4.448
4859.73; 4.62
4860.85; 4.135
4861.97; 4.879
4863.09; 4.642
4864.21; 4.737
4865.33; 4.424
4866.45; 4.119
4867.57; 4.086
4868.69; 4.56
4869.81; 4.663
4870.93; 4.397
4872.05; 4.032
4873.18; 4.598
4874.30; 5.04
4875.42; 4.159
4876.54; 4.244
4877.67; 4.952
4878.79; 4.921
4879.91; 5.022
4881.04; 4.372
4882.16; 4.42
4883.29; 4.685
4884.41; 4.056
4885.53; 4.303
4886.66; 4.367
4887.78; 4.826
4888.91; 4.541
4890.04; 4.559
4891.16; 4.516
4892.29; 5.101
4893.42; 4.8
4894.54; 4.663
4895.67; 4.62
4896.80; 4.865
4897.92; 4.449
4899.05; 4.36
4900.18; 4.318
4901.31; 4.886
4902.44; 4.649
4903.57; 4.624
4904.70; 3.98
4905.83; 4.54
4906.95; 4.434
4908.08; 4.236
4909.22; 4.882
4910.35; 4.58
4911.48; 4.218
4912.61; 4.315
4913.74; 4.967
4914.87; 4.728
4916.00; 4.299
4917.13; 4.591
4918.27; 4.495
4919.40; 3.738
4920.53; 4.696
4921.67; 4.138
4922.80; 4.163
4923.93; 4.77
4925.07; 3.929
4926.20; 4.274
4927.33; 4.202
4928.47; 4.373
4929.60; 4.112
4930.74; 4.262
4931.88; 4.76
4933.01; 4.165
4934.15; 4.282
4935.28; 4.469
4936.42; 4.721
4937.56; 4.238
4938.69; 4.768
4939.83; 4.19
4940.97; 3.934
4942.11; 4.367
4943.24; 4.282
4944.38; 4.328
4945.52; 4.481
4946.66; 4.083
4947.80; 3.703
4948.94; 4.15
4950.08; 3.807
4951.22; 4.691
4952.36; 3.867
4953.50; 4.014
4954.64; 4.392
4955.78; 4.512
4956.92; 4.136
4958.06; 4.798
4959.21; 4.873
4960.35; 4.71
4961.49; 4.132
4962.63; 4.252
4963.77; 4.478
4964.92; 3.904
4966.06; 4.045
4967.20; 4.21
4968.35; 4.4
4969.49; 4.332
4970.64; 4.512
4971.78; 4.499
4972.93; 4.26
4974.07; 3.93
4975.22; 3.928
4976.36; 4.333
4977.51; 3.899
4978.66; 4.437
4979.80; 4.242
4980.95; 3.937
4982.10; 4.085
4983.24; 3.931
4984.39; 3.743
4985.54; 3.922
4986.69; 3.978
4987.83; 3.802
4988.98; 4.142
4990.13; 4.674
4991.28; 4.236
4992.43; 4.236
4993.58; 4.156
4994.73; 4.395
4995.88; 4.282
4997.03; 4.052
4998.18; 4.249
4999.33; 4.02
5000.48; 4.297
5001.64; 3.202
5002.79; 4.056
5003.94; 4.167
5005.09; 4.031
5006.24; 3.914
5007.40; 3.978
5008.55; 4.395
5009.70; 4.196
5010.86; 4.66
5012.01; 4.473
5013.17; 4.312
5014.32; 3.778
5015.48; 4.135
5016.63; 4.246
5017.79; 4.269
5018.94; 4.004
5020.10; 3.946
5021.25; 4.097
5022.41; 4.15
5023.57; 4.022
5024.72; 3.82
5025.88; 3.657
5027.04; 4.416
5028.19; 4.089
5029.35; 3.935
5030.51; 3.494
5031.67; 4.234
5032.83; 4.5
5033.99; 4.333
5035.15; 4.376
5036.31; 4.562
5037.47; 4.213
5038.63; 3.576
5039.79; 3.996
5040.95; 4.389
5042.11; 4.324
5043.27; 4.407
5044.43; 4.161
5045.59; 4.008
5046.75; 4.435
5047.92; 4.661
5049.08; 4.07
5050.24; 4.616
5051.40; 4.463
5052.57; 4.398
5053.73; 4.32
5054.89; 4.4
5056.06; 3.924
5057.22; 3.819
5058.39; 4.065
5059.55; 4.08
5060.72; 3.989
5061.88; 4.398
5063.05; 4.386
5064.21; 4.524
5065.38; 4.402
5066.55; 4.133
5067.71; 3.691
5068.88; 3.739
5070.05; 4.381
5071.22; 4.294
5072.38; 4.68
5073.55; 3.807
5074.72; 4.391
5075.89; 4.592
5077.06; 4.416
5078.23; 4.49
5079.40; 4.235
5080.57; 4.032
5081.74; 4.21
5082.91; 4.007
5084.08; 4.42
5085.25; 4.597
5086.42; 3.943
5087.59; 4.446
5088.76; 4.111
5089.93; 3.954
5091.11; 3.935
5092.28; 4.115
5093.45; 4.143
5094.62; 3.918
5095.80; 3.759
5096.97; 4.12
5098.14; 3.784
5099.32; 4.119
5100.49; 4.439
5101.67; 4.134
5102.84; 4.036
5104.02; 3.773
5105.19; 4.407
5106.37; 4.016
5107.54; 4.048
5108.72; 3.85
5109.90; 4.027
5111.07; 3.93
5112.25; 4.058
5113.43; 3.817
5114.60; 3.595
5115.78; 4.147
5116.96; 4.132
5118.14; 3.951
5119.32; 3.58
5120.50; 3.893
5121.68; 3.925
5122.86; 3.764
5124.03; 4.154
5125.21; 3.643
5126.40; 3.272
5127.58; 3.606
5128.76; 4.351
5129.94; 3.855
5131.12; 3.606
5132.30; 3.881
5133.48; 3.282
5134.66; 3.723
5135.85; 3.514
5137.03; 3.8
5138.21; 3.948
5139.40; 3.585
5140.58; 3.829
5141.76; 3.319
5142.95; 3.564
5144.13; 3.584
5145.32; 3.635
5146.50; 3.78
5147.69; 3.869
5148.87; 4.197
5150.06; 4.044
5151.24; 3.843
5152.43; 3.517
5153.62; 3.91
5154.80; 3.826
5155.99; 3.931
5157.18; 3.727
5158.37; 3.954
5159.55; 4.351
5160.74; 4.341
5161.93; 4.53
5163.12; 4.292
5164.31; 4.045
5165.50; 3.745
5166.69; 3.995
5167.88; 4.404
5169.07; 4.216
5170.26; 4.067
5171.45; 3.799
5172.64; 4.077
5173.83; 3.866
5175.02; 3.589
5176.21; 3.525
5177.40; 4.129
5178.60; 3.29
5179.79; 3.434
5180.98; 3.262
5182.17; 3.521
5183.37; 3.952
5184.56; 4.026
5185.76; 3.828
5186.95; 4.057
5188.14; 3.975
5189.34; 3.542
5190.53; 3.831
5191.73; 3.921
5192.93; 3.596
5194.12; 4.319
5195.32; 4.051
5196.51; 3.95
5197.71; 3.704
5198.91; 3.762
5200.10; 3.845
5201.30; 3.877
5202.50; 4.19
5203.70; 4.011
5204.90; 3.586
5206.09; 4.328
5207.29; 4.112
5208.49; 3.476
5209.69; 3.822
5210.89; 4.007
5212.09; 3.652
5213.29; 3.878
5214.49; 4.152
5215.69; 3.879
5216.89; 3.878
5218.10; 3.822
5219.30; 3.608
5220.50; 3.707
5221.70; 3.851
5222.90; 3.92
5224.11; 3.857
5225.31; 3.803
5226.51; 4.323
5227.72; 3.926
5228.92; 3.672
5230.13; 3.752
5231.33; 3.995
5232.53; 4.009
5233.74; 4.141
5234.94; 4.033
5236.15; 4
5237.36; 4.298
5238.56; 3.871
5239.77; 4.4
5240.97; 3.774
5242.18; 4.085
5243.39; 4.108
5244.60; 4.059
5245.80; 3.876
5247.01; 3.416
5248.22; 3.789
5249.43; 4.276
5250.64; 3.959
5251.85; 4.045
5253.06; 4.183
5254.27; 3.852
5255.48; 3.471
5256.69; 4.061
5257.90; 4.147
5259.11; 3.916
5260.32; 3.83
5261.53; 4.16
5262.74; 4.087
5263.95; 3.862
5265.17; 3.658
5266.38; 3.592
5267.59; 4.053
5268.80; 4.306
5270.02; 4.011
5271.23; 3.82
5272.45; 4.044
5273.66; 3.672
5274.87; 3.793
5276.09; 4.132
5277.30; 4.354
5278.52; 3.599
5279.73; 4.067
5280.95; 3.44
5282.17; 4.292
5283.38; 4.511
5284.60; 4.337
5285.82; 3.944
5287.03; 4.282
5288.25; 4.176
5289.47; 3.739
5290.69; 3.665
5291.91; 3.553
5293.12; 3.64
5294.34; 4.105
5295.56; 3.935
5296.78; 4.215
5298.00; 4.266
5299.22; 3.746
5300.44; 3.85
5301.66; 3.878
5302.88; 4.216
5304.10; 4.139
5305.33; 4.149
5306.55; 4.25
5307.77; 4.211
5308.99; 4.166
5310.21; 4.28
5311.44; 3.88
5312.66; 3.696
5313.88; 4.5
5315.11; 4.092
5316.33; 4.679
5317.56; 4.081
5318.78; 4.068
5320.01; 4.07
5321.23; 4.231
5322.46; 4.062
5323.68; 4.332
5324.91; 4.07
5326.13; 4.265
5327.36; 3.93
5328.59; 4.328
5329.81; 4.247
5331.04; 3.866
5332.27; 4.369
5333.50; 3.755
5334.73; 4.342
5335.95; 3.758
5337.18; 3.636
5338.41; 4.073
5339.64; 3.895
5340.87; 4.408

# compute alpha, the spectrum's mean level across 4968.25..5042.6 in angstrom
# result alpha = 4.13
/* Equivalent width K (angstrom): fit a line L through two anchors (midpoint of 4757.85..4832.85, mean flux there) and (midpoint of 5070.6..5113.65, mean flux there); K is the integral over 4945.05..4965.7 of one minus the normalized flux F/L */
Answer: 0.3 angstrom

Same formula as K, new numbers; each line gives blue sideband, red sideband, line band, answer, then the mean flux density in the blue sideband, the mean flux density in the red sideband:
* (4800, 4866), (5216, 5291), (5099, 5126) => 1.2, 4.57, 3.96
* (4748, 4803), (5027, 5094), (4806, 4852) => -0.6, 4.53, 4.22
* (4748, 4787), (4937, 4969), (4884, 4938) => -1.6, 4.52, 4.28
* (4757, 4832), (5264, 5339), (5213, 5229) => 0.9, 4.57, 4.04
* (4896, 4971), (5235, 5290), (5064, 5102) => 0.1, 4.36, 3.99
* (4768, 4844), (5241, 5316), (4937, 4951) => 0.6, 4.55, 3.99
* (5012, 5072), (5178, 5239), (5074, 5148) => 1.8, 4.17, 3.87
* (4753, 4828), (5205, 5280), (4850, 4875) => -0.3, 4.58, 3.94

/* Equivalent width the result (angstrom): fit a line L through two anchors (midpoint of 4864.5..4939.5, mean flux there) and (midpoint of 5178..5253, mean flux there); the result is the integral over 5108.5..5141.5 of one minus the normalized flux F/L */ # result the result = 2.1 angstrom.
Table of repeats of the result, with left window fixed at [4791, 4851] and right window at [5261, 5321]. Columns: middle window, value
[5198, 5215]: 0.90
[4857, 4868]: 0.12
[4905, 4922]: -0.04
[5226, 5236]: 0.28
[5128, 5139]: 1.14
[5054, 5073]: 0.42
